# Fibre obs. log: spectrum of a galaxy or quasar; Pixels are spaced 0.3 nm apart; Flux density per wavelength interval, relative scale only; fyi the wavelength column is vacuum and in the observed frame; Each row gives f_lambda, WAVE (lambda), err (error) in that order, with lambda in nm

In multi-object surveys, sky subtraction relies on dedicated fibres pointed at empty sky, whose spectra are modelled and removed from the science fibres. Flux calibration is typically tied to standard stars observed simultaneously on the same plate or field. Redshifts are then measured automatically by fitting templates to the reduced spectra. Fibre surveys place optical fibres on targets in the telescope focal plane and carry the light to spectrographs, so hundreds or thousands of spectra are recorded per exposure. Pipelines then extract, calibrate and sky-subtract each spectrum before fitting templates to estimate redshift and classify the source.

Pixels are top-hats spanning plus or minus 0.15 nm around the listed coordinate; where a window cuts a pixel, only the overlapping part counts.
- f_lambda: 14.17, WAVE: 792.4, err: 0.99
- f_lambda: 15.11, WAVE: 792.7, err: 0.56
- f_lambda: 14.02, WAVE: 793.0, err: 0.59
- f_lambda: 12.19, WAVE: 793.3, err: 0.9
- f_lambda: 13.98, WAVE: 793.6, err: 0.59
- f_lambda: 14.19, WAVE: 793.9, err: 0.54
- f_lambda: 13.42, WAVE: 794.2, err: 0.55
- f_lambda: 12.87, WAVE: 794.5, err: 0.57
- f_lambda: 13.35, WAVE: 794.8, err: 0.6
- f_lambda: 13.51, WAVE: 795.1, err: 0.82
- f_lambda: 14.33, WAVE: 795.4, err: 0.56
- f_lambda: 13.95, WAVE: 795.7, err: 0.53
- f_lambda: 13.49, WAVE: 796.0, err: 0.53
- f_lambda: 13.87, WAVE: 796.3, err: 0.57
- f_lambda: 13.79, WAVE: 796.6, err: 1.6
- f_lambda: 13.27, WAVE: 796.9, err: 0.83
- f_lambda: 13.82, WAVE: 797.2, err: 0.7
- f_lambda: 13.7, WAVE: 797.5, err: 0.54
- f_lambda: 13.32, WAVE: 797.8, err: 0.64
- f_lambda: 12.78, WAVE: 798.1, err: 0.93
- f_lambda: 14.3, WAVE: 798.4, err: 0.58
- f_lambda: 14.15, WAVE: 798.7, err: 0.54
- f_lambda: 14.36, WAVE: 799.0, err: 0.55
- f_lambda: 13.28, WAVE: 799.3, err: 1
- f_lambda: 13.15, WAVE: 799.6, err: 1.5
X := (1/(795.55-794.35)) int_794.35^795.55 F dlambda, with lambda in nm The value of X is 13.5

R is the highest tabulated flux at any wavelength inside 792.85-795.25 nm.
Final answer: 14.19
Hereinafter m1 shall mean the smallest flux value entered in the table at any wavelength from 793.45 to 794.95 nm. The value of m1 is 12.87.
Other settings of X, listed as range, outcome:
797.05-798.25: 13.4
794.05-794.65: 13.1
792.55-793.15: 14.6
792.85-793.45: 13.1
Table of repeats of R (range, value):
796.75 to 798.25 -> 13.82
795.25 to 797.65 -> 14.33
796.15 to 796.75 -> 13.87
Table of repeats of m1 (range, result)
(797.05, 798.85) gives 12.78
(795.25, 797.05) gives 13.27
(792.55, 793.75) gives 12.19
